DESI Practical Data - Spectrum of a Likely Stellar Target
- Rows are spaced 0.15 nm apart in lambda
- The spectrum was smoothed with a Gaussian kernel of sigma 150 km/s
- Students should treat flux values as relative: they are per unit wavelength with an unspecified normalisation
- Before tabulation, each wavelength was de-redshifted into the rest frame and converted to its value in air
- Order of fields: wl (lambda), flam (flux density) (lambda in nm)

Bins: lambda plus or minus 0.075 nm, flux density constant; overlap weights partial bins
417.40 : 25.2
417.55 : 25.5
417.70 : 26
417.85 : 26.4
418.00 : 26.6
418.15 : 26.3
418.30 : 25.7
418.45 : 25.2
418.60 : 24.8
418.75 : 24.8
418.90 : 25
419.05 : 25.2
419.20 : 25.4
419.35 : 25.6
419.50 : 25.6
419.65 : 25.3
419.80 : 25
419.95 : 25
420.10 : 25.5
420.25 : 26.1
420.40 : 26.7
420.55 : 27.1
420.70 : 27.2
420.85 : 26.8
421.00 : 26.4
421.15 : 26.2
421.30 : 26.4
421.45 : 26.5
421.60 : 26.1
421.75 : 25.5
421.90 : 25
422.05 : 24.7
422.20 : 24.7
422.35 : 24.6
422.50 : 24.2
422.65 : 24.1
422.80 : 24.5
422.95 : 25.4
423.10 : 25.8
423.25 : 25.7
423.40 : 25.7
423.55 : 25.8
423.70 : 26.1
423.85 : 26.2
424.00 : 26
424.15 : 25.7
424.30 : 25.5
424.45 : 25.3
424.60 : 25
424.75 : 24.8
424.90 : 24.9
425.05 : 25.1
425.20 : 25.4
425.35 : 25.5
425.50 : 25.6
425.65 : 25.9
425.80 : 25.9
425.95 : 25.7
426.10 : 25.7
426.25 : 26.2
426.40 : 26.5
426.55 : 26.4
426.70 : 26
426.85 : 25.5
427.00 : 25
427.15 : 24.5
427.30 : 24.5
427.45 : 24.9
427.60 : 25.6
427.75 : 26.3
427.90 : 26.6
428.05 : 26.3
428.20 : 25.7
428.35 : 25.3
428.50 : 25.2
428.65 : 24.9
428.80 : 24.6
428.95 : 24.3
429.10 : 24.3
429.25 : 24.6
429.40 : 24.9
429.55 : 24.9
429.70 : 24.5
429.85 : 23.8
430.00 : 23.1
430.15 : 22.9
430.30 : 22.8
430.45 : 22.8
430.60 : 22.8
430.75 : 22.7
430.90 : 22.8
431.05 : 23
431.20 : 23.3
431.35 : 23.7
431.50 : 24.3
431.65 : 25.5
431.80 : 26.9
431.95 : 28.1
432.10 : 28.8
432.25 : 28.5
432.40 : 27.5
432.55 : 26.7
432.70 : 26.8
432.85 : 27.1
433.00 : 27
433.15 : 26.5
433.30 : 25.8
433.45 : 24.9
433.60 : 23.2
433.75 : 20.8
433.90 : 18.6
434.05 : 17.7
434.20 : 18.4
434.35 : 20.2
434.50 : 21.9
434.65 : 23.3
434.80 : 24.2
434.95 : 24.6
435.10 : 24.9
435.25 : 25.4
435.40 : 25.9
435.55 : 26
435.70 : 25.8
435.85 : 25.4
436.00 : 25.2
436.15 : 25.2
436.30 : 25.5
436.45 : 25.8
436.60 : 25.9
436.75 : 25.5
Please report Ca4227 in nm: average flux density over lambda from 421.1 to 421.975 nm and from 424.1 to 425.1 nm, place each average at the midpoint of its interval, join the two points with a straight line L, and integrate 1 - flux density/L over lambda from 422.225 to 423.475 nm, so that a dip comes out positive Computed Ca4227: 0.03 nm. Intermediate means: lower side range 25.9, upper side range 25.2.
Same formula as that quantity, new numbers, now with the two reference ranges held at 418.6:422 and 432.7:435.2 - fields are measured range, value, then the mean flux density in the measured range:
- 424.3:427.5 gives -0.09 nm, 25.4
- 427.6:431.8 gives -0.06 nm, 24.4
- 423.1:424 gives -0.03 nm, 25.9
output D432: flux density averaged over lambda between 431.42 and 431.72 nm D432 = 24.9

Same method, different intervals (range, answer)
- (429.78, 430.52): 23.1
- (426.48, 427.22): 25.5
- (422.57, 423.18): 25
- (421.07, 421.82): 26.1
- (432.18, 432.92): 27.3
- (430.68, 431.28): 23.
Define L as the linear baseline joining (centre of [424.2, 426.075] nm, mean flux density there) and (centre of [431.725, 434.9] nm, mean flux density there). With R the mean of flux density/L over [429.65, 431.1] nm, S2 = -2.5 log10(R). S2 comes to 0.08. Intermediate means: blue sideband 25.4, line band 23.1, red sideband 24.4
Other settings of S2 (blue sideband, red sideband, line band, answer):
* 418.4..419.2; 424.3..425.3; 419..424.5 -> -0.02 mag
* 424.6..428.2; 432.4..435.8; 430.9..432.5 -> -0.06 mag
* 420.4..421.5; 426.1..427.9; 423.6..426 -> 0.02 mag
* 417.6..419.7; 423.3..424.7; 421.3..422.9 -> 0.02 mag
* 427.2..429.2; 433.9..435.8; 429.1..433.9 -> -0.03 mag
